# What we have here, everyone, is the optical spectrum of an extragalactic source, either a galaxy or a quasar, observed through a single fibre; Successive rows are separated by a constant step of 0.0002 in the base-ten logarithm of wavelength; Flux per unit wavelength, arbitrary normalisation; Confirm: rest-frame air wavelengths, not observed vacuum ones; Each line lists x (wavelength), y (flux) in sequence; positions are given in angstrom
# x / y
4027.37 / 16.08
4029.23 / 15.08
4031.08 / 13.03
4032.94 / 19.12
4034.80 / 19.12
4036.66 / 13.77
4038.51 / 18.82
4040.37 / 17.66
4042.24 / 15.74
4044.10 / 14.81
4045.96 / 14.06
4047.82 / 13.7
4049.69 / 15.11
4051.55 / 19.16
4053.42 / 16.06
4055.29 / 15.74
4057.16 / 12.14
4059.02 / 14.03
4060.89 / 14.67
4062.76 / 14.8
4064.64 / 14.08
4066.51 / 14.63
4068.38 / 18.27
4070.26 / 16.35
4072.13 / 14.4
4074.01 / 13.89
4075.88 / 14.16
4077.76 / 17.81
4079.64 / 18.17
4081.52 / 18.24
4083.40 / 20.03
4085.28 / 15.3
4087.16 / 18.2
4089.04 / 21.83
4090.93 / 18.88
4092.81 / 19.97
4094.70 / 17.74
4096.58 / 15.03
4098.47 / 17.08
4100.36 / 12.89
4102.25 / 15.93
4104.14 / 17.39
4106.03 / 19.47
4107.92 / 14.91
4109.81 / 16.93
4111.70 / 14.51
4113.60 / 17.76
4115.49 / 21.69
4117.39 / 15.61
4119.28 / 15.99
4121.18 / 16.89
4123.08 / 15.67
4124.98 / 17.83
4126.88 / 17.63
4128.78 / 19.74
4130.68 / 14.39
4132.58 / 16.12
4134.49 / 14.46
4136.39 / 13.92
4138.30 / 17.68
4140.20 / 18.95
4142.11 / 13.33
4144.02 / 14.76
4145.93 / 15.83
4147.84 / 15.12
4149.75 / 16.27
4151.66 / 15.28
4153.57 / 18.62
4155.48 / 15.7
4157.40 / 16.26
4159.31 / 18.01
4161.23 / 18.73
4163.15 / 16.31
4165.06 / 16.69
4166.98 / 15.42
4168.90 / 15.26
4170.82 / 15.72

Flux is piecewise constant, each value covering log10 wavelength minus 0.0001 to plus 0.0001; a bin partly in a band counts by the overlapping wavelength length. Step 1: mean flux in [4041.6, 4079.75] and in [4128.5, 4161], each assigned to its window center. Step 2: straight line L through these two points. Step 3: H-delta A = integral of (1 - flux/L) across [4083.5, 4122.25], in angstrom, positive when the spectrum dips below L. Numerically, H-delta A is -3.86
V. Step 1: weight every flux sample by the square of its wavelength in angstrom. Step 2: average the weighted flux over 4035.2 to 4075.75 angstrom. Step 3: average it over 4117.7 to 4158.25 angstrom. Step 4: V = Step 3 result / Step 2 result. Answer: 1.1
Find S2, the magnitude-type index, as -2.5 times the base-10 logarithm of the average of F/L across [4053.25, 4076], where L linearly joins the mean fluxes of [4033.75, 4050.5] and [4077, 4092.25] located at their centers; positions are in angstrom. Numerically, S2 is 0.17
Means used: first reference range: 15.9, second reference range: 18.6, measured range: 14.8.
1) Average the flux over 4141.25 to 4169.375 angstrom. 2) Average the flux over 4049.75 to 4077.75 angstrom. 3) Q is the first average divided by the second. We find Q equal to 1.06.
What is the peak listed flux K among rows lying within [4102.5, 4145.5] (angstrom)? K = 21.69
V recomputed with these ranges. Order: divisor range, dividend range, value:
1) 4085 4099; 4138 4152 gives 0.90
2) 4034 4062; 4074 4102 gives 1.13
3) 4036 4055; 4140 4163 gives 1.08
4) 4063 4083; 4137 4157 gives 1.04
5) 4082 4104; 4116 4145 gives 0.95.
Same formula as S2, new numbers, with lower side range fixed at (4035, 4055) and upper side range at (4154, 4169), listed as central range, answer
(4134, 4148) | 0.068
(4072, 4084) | -0.035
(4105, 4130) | -0.053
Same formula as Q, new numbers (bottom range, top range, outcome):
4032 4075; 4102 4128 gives 1.09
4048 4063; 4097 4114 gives 1.07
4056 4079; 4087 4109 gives 1.16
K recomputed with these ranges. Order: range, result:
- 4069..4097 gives 21.83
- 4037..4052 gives 19.16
